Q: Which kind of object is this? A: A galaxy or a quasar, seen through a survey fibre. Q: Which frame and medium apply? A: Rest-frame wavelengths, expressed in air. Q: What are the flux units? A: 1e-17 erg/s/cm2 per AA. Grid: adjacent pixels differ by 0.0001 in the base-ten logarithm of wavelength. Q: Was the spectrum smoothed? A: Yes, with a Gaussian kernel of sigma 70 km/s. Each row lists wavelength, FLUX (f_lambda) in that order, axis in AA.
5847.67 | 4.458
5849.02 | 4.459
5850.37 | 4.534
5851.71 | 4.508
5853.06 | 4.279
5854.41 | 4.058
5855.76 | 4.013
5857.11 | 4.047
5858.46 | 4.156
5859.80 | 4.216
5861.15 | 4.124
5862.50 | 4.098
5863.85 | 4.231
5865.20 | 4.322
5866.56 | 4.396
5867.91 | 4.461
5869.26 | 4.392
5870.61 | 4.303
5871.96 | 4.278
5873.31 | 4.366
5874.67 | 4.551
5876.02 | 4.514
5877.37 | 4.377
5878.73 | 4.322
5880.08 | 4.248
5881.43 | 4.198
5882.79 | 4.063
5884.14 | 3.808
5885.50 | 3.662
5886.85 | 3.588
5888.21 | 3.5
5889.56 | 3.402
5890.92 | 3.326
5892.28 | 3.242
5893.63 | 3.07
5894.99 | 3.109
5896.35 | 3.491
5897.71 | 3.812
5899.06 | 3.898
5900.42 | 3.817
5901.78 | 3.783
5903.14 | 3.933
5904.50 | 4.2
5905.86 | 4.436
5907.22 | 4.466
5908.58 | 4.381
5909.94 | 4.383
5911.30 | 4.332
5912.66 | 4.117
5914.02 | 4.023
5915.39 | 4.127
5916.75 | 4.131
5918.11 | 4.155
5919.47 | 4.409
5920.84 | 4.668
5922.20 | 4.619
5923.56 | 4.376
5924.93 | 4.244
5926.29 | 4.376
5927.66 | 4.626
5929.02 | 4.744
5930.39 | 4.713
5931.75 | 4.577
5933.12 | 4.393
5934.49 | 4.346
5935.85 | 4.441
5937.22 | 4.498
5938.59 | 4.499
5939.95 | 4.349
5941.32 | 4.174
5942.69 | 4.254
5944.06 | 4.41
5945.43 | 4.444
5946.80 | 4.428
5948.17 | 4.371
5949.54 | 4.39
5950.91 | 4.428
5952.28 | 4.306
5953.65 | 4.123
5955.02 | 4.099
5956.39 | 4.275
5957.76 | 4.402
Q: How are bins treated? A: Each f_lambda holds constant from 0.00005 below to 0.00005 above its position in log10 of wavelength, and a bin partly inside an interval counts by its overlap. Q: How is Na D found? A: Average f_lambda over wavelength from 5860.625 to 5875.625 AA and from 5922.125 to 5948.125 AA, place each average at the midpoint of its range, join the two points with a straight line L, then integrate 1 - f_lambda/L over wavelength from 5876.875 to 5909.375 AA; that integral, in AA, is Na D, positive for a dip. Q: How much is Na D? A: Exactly 3.9 AA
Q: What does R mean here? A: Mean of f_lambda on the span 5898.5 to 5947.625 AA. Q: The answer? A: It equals 4.33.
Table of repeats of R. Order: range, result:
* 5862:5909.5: 4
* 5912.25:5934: 4.4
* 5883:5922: 3.91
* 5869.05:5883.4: 4.33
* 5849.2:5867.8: 4.24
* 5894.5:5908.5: 3.93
